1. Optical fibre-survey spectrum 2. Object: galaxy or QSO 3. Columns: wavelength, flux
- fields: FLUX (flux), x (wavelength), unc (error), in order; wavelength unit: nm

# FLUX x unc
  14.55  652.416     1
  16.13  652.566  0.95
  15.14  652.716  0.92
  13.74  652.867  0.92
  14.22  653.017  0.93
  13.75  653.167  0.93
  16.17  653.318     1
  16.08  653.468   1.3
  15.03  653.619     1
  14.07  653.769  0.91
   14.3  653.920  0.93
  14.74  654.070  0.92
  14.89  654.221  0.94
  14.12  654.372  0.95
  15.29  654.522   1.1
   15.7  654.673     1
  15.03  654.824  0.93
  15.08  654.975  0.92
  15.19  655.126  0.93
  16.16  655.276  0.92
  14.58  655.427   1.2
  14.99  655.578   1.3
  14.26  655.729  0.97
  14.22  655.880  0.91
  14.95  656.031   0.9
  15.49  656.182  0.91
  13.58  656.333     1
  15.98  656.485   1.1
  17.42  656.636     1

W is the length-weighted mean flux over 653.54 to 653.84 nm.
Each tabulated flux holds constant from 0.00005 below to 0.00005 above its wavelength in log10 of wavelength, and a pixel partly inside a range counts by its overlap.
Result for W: 14.6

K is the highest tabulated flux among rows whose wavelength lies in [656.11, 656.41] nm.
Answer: 15.49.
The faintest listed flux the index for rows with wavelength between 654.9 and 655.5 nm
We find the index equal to 14.58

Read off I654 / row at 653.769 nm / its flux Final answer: 14.07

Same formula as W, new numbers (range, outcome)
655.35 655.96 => 14.5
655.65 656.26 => 14.7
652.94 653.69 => 15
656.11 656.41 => 14.5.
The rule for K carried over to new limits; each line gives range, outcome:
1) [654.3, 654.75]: 15.7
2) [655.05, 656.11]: 16.16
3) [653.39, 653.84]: 16.08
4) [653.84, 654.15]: 14.74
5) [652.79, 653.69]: 16.17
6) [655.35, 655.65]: 14.99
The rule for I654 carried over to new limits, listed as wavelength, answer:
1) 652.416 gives 14.55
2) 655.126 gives 15.19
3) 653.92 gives 14.3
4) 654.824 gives 15.03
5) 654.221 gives 14.89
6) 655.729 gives 14.26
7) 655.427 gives 14.58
